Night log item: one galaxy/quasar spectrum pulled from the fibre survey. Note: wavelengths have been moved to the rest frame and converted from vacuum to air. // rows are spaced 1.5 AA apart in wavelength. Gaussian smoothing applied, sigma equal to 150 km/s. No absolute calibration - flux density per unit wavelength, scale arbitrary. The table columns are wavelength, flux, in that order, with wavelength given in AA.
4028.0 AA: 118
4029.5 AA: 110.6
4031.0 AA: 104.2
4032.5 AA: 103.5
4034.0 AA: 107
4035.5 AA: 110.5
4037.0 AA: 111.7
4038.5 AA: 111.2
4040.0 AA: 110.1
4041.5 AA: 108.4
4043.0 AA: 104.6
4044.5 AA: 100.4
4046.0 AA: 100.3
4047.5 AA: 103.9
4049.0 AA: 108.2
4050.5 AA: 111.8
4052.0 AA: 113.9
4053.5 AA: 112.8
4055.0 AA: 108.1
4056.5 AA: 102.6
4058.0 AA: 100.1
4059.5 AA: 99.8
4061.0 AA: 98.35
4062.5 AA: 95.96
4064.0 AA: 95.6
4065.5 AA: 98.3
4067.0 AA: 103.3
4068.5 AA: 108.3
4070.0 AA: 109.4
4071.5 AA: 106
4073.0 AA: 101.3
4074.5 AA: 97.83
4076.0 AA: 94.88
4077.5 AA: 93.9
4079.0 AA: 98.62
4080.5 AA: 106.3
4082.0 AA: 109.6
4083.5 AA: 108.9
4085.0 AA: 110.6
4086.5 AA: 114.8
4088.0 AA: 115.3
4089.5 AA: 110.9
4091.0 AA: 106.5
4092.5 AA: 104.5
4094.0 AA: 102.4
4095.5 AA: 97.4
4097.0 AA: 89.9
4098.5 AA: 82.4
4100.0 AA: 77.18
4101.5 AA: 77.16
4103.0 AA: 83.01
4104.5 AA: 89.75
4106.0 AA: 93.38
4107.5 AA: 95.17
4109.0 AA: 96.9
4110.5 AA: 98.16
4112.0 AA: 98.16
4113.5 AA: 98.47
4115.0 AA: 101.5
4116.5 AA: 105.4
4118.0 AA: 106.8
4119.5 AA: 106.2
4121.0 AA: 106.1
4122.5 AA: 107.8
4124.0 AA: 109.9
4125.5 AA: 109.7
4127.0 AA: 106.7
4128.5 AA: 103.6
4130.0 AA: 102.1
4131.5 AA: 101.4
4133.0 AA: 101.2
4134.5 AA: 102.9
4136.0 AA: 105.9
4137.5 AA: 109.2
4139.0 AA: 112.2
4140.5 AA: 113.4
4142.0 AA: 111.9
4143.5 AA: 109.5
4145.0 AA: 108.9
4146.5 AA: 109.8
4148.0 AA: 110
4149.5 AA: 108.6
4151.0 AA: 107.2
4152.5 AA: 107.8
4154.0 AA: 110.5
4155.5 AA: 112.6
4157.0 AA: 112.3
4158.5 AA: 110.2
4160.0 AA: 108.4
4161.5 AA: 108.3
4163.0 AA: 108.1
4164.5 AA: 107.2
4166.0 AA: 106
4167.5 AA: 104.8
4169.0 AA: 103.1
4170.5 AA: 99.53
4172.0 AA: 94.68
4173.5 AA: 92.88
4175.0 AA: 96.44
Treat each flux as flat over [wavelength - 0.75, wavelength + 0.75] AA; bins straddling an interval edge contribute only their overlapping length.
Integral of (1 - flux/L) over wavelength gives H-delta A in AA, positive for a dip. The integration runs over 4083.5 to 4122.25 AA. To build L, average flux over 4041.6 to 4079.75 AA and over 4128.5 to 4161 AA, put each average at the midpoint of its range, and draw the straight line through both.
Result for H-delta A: 2.4 AA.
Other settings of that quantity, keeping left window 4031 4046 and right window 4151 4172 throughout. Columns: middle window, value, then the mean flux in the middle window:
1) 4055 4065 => 0.71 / 99.4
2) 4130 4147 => -0.07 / 108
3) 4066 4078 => 0.57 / 102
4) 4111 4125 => 0.34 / 104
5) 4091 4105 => 2.20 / 90.2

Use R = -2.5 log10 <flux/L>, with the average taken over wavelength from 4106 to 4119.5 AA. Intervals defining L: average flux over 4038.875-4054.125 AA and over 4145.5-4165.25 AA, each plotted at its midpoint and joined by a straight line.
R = 0.089 mag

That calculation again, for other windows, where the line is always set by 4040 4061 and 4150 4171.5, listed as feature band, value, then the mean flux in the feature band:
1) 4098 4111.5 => 0.20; 88.4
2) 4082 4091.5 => -0.05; 111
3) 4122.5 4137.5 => 0.02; 105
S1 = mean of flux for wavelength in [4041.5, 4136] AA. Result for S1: 102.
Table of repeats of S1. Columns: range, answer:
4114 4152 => 107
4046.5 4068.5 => 104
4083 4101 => 101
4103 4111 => 93.5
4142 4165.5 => 109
